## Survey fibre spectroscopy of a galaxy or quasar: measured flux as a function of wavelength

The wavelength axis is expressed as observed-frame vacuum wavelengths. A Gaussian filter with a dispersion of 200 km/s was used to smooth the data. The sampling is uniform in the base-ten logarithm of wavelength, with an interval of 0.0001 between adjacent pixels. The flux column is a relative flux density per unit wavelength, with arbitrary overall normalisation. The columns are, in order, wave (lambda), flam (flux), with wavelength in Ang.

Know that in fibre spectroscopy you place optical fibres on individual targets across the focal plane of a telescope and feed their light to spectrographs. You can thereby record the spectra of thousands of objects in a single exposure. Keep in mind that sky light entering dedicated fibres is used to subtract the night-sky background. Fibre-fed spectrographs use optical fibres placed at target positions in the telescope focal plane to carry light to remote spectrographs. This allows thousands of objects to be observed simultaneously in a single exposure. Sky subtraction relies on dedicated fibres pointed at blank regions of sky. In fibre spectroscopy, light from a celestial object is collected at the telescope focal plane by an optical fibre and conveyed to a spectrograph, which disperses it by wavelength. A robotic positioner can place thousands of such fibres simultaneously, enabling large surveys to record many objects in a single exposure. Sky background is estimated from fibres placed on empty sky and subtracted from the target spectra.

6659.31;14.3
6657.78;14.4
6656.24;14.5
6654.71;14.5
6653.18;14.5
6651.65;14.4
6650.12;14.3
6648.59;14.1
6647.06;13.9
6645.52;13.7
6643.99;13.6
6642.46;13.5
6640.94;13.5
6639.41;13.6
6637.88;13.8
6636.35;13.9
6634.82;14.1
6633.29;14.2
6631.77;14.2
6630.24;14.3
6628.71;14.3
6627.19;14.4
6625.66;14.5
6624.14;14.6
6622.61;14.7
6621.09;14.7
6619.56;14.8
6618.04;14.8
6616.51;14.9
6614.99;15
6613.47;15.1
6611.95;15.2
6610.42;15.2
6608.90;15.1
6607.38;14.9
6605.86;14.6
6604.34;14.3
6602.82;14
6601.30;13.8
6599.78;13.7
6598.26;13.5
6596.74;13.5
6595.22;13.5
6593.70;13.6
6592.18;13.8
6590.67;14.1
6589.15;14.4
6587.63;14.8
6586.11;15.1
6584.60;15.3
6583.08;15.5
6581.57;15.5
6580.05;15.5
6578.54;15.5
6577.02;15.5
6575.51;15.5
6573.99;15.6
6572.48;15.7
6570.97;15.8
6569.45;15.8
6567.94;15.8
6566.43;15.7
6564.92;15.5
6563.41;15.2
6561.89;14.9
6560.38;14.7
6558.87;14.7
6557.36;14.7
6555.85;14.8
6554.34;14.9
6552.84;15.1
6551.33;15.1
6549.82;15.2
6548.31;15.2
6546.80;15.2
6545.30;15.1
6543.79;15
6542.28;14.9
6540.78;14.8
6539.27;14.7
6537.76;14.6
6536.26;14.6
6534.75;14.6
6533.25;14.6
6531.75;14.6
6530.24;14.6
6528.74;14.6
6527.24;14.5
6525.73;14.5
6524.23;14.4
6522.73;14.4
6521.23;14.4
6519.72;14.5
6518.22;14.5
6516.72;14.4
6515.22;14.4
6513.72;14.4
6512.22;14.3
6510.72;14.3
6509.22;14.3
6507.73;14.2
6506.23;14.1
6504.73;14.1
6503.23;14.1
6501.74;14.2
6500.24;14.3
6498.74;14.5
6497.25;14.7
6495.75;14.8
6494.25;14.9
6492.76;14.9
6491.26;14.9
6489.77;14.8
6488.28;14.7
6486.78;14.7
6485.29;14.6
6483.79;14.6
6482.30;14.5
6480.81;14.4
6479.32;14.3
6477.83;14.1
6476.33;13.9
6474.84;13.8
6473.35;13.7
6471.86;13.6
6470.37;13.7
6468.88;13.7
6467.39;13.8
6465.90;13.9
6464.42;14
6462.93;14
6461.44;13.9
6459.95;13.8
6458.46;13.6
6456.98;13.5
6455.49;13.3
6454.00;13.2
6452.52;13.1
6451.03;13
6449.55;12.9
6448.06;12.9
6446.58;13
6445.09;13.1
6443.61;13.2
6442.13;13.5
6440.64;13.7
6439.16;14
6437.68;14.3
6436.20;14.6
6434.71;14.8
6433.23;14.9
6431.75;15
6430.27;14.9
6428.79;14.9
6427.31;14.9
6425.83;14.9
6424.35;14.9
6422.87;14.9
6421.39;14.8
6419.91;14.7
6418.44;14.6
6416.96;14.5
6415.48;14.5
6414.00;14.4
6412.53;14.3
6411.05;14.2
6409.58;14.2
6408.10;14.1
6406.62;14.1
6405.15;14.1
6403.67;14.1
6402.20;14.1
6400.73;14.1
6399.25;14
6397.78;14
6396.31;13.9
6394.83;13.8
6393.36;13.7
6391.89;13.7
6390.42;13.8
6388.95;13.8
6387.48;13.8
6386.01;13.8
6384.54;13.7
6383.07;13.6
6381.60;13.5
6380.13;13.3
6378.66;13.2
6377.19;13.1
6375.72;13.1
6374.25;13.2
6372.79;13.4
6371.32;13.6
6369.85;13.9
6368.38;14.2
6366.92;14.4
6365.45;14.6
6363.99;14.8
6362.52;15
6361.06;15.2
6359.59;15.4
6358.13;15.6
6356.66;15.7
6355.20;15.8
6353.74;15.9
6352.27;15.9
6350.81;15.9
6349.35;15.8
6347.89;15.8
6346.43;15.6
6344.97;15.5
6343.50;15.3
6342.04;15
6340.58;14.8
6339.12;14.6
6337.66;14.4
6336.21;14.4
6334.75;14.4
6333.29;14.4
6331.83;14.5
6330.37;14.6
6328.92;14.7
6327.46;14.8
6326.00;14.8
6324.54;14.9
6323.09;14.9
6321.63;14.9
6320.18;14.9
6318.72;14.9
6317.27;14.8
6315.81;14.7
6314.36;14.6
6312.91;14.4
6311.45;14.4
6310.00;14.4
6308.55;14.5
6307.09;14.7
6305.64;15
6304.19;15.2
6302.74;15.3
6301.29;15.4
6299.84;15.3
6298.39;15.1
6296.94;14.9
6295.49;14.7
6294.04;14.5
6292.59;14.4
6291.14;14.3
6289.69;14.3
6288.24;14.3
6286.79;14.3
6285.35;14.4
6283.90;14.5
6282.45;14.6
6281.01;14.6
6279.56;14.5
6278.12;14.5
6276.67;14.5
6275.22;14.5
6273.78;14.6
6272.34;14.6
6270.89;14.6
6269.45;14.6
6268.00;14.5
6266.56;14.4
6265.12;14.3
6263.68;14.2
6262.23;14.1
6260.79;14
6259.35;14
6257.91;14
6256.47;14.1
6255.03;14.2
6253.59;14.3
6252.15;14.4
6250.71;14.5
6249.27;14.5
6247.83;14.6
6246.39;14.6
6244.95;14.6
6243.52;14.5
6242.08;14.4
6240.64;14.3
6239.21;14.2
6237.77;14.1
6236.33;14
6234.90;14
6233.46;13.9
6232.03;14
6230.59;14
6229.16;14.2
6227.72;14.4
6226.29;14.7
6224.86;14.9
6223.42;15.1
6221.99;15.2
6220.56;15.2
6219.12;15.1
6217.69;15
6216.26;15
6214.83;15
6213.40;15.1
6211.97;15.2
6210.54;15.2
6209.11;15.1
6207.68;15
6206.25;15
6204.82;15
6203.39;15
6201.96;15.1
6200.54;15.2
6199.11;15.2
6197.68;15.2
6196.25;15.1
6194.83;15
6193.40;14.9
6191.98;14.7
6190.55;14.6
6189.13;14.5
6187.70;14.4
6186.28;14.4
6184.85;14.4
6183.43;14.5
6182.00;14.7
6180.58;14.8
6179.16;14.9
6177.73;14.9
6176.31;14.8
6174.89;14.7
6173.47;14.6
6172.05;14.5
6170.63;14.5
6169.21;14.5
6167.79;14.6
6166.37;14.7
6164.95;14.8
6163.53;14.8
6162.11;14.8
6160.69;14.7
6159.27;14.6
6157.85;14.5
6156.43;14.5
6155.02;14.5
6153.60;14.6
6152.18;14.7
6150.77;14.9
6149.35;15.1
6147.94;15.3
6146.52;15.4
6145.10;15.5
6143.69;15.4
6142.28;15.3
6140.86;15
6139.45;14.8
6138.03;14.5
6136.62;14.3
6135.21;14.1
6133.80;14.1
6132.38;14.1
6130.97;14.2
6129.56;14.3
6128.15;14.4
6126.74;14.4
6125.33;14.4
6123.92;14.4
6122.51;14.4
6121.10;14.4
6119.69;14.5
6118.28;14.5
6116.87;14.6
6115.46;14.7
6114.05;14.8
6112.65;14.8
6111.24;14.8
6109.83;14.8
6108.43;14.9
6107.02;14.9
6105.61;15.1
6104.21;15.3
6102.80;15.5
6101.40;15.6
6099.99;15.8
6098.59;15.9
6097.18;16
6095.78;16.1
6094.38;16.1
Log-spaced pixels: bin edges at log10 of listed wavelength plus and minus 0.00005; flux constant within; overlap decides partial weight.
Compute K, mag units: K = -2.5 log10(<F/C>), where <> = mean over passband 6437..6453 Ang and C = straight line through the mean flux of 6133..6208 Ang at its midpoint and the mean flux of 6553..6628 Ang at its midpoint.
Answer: 0.11 mag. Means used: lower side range 14.8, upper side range 14.8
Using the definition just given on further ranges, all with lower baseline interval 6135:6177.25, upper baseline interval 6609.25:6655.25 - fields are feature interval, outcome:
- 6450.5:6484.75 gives 0.05 mag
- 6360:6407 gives 0.05 mag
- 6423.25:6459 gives 0.04 mag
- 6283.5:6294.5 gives 0.02 mag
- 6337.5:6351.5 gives -0.05 mag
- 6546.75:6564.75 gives -0.04 mag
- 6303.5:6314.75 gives 0.00 mag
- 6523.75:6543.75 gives -0.01 mag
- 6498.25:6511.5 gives 0.02 mag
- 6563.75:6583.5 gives -0.09 mag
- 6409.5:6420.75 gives 0.01 mag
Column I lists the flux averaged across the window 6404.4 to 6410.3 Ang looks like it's 14.1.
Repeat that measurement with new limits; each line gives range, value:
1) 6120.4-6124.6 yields 14.4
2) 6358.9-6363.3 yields 15.2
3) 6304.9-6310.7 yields 14.7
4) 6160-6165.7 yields 14.8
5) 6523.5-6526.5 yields 14.4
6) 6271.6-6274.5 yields 14.6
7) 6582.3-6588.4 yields 15.2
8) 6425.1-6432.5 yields 14.9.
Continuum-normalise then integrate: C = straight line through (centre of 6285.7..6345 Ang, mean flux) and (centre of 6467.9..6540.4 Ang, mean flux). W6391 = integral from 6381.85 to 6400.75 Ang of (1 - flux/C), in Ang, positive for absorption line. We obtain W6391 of 1.0 Ang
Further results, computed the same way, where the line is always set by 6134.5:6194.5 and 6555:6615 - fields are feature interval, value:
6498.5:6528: 0.99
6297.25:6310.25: -0.21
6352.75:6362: -0.50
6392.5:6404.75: 0.69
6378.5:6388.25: 0.80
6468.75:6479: 0.70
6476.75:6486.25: 0.27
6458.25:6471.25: 0.87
